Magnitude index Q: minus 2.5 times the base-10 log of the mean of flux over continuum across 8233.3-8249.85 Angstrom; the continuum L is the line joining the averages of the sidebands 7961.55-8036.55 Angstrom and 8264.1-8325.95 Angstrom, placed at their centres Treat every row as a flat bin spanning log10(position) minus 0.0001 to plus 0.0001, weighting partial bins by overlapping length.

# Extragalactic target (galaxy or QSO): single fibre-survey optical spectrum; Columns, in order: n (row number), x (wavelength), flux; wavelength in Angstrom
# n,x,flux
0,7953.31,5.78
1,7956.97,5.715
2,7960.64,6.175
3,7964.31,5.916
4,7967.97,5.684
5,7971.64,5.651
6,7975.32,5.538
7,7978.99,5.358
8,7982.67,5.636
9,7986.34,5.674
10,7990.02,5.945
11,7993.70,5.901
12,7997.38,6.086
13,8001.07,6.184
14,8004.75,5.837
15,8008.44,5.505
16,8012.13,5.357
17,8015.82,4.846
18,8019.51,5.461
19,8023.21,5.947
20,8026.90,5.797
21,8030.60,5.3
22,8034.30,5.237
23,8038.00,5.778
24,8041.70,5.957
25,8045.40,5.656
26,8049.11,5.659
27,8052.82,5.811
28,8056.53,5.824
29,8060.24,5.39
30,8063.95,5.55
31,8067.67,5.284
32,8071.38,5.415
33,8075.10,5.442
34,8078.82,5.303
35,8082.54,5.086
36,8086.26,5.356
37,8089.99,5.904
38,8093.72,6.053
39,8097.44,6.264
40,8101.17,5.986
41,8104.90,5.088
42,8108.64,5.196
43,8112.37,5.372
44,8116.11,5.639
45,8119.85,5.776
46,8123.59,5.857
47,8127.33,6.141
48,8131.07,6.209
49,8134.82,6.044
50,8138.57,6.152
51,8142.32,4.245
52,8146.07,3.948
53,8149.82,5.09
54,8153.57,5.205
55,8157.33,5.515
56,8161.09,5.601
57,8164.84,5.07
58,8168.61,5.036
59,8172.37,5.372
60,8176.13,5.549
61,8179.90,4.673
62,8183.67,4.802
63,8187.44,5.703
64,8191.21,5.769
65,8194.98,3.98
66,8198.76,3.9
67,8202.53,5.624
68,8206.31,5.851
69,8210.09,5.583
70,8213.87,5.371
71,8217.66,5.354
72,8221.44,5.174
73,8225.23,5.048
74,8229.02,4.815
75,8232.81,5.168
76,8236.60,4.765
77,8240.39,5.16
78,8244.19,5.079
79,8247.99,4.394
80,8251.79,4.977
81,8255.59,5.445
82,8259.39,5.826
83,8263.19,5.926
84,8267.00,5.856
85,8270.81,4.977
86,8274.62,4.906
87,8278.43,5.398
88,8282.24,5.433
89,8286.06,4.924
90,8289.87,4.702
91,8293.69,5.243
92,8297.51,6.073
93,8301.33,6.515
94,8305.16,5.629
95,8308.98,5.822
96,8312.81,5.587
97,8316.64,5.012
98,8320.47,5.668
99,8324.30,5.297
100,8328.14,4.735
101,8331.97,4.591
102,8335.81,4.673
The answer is 0.13 mag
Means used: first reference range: 5.65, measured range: 4.88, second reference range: 5.45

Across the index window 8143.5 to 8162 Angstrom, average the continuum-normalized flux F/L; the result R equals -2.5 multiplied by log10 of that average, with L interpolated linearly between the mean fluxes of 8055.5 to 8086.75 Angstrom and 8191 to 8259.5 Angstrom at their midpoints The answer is 0.05 mag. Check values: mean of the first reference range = 5.4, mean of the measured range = 5.01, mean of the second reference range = 5.09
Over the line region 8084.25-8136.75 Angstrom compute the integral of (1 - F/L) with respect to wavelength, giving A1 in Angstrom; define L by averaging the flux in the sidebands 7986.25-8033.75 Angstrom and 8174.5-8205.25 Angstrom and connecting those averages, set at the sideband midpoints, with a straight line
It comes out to -4.7 Angstrom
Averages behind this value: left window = 5.67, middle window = 5.78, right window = 5.02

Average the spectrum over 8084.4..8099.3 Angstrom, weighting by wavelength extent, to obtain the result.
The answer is 5.89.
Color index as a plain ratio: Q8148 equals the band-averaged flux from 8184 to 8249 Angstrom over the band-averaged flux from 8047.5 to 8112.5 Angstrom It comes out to 0.9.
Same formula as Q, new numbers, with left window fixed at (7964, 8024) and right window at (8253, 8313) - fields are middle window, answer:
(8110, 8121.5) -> 0.00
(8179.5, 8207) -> 0.11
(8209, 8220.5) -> 0.03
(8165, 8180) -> 0.07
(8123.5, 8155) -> 0.03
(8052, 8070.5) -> 0.02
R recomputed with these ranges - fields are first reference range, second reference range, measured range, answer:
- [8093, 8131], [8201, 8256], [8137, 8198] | 0.082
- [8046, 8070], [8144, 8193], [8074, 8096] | -0.011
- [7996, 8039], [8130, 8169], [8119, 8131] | -0.125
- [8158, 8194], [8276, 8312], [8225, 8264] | 0.058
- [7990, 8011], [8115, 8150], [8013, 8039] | 0.067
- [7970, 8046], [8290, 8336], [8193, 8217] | 0.086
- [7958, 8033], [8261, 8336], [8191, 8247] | 0.077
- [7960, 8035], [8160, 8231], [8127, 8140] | -0.154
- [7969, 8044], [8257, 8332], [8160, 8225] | 0.064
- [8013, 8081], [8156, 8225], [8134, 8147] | 0.046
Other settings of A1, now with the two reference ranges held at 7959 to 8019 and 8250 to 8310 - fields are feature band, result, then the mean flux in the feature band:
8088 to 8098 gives -0.75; 6.04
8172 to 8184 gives 0.97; 5.1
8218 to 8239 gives 1.87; 5.03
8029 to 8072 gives 0.56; 5.58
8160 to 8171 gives 0.69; 5.22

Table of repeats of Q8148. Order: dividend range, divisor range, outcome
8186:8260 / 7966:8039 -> 0.91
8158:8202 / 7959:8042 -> 0.89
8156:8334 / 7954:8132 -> 0.93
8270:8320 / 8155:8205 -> 1.06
